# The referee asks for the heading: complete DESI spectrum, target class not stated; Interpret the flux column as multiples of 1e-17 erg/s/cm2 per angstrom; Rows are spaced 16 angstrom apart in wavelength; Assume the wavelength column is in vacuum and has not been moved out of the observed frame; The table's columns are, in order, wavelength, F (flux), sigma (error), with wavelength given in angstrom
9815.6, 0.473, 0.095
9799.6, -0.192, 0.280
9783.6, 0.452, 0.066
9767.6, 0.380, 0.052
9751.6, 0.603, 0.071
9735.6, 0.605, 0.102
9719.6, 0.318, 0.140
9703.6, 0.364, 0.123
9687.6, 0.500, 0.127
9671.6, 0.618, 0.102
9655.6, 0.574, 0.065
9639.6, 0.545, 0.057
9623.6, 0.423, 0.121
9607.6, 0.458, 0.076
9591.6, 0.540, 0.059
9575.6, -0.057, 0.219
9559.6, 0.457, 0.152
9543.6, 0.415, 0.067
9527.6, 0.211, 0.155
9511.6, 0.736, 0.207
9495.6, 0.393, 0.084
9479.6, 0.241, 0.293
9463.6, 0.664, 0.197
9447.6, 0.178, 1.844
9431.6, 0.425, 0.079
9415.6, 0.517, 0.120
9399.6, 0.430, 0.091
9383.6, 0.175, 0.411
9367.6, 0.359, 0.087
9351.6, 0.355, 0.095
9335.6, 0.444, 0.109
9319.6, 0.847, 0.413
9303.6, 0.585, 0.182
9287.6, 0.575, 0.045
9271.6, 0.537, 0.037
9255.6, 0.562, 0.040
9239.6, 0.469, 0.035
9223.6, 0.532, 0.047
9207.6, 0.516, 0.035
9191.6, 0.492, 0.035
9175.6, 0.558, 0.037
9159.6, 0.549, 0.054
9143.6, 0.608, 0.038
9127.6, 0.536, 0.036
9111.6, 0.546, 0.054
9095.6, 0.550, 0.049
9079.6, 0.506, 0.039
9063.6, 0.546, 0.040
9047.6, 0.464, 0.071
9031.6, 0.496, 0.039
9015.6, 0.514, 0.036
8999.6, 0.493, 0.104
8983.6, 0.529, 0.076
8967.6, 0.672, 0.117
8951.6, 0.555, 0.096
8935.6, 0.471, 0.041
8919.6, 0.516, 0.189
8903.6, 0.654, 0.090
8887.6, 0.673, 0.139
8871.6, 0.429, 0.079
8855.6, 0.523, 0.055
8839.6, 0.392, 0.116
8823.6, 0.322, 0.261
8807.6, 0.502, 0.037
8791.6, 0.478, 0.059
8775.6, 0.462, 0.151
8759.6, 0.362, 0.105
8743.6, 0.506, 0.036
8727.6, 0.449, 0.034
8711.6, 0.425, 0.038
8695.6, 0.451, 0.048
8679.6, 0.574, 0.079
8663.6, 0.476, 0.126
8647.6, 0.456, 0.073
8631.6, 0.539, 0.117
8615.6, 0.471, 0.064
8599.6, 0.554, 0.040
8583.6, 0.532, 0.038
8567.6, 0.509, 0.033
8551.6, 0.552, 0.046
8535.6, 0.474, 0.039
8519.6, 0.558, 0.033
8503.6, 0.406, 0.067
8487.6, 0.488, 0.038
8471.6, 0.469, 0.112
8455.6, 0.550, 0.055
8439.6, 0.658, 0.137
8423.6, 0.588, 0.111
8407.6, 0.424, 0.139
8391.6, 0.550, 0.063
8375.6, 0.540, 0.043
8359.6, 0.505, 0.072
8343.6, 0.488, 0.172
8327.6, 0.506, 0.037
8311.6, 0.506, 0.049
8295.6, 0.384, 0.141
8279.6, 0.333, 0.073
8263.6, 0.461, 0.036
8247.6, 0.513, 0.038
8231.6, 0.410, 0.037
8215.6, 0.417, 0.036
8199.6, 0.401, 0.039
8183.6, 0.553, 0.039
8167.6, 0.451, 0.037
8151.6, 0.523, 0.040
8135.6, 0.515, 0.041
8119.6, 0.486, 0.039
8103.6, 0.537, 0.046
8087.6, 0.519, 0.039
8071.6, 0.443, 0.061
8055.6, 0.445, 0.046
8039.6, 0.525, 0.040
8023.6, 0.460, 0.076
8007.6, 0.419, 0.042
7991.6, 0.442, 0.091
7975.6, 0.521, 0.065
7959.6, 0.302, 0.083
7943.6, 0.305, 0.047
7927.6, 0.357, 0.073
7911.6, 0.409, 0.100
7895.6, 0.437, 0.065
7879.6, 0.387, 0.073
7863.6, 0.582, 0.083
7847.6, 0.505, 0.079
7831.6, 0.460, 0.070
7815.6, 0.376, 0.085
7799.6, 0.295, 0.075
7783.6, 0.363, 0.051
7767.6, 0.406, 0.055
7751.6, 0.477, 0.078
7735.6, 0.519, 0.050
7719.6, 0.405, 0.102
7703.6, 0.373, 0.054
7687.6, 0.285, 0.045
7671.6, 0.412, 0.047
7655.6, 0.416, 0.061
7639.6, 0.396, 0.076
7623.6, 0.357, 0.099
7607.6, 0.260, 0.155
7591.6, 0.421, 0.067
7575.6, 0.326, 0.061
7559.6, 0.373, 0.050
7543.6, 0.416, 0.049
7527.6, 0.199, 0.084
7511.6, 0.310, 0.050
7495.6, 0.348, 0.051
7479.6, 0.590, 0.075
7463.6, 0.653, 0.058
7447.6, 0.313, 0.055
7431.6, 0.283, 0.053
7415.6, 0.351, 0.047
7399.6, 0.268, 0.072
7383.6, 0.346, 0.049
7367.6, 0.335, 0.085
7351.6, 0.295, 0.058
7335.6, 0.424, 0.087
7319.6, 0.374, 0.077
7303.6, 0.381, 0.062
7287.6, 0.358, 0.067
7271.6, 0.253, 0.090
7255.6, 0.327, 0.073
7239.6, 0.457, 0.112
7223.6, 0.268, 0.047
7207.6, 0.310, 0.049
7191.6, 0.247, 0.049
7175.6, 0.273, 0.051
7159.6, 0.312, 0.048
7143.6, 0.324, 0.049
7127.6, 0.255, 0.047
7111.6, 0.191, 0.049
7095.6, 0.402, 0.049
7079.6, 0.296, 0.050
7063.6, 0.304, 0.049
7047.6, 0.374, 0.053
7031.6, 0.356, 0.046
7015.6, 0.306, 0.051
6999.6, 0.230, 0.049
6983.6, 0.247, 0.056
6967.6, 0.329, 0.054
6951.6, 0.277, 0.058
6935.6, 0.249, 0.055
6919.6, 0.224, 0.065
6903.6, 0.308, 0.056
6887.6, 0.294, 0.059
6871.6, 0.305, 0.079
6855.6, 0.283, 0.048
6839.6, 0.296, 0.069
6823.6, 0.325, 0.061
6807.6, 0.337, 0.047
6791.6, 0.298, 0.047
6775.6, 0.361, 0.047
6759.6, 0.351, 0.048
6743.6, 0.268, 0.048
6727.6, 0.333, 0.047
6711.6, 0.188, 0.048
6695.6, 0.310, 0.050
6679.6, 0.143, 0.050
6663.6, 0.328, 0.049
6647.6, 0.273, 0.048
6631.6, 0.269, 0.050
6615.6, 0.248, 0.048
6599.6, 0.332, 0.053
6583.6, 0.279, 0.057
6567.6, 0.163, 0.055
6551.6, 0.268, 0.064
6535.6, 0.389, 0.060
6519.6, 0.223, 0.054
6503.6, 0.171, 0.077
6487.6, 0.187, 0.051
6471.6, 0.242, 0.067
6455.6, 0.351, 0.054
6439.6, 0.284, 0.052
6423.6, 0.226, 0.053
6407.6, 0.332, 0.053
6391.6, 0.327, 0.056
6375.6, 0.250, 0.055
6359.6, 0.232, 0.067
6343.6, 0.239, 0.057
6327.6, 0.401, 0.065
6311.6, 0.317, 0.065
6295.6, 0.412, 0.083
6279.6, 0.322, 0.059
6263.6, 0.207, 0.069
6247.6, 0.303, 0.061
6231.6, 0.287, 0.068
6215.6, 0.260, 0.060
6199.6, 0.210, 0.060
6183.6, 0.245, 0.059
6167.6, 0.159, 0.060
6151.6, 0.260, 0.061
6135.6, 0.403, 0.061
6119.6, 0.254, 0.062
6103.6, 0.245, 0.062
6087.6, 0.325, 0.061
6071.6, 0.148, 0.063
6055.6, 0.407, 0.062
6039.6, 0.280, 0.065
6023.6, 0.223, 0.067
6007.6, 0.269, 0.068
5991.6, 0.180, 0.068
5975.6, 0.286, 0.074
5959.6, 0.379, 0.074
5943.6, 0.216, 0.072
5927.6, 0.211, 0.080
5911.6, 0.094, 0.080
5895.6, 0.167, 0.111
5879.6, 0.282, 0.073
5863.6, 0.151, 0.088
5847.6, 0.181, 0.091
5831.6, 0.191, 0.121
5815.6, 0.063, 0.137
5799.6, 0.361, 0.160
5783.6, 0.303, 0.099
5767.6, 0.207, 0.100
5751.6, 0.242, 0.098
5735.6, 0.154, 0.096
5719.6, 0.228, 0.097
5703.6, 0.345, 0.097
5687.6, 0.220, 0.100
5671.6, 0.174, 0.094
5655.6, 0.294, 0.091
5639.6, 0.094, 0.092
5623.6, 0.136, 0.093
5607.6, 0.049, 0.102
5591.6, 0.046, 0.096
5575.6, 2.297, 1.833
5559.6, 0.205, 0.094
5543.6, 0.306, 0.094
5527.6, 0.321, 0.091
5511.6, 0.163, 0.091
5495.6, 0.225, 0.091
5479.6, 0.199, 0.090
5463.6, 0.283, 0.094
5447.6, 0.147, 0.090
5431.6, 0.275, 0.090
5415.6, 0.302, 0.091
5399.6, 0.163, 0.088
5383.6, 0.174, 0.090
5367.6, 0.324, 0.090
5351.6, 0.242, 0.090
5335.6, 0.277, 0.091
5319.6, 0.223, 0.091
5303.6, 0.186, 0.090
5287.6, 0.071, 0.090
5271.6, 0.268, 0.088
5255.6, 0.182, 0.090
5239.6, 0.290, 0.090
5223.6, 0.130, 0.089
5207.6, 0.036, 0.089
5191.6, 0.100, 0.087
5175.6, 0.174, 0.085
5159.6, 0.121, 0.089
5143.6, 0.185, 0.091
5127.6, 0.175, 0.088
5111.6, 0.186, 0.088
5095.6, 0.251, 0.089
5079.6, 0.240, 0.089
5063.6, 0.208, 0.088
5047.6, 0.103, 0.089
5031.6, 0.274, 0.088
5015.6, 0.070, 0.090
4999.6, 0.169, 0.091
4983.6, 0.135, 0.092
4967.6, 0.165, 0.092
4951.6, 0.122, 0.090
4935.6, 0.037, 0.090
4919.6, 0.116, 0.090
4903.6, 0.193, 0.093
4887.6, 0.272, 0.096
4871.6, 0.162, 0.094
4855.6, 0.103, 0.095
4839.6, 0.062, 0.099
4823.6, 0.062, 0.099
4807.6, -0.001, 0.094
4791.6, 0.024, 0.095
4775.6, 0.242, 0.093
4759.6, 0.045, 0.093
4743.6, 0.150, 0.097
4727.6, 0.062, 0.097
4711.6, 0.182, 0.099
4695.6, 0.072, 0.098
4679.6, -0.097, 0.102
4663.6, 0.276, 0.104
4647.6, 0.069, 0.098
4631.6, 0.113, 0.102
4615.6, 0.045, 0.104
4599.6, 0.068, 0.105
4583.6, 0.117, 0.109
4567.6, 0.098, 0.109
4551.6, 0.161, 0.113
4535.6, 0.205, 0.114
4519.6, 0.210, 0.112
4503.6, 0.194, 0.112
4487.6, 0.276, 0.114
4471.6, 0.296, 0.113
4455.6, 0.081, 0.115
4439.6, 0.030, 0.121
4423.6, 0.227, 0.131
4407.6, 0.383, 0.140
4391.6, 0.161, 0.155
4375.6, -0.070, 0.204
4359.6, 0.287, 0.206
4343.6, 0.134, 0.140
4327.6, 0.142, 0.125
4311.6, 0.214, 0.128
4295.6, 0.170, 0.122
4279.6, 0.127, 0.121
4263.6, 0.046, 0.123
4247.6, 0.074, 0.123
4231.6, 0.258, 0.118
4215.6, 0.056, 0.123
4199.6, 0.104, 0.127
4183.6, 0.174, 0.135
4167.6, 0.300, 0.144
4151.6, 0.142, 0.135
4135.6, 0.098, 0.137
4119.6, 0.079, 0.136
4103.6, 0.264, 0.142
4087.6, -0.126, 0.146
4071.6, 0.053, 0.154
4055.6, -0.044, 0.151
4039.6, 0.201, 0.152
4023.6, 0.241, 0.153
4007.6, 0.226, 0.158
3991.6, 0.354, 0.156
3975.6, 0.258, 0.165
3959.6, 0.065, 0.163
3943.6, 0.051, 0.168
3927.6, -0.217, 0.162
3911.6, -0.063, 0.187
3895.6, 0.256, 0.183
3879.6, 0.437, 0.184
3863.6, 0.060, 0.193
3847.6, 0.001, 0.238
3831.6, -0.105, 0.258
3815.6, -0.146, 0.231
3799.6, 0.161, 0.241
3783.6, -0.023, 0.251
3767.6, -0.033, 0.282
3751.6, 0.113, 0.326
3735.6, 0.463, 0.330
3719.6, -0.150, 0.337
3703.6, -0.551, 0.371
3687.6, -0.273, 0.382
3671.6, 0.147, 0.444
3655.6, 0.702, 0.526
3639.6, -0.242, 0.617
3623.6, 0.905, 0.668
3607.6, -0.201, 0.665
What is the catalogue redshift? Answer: 1.003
